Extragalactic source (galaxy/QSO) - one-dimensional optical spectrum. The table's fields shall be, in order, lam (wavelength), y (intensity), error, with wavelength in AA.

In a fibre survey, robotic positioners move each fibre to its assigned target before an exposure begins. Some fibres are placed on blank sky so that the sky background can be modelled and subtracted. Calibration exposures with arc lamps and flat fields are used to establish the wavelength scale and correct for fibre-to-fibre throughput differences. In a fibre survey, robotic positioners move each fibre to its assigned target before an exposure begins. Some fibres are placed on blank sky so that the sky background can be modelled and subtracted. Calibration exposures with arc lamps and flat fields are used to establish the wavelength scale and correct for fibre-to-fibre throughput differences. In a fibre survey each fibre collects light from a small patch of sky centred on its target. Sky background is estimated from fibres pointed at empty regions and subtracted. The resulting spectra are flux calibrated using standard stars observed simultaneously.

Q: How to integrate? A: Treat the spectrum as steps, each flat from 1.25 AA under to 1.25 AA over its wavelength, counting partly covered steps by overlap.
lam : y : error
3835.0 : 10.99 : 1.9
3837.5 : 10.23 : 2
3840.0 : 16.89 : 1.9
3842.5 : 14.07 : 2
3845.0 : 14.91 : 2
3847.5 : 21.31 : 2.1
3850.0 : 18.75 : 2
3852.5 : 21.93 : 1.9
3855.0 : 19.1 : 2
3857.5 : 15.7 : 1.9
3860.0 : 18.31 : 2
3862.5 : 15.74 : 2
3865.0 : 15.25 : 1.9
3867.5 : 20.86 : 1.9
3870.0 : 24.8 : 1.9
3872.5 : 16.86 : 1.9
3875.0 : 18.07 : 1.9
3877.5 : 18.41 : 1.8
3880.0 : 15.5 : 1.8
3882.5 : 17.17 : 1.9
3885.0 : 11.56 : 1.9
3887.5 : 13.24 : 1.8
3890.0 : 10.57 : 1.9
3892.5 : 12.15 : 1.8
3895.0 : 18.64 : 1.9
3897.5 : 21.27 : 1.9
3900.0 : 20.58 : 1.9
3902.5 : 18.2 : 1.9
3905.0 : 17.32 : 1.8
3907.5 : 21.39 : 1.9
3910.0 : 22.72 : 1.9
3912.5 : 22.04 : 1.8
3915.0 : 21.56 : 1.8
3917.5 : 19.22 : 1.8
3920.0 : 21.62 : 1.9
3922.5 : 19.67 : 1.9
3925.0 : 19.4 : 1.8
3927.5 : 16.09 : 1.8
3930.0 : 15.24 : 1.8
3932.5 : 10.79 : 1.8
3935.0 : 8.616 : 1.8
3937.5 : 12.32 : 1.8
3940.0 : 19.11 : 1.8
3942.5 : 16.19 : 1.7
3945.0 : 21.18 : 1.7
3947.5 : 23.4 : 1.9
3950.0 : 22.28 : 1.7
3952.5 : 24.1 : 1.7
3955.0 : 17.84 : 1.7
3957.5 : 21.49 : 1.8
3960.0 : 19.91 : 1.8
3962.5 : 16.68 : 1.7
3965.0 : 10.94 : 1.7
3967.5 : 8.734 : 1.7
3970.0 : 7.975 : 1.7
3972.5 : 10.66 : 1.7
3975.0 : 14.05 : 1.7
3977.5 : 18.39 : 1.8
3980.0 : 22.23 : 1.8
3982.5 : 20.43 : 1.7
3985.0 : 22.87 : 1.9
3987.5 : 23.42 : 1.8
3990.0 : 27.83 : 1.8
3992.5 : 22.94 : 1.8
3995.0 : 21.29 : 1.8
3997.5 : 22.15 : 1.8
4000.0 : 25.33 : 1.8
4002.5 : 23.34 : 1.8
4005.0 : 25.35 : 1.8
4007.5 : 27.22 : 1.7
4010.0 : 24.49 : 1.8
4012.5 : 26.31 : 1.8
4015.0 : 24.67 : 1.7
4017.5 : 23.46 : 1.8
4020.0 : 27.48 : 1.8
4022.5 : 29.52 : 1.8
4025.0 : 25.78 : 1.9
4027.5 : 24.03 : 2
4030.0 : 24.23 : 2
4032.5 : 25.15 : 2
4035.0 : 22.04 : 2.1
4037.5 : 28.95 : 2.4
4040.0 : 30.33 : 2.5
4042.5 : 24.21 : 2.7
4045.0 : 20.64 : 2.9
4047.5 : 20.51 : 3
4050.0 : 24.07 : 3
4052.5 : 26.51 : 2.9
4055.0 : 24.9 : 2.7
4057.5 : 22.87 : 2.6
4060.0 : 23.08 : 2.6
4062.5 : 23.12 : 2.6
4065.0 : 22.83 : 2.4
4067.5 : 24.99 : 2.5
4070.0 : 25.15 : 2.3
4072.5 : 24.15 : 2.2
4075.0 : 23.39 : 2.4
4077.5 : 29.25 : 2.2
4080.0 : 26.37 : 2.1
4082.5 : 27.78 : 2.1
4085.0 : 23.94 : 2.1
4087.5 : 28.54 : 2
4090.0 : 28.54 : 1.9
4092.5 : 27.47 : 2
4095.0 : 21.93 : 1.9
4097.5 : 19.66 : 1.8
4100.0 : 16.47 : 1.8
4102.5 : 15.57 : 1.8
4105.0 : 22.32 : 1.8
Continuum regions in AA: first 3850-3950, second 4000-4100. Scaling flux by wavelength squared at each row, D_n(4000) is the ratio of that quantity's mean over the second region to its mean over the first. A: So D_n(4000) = 1.5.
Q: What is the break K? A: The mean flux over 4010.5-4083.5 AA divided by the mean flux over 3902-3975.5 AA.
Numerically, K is 1.44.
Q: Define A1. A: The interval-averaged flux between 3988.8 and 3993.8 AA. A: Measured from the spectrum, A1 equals 25.3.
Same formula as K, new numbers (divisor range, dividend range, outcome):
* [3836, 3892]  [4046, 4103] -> 1.44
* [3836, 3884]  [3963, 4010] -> 1.13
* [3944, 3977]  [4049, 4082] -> 1.47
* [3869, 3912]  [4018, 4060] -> 1.42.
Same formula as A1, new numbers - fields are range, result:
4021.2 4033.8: 25.7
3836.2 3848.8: 15.5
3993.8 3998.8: 21.8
